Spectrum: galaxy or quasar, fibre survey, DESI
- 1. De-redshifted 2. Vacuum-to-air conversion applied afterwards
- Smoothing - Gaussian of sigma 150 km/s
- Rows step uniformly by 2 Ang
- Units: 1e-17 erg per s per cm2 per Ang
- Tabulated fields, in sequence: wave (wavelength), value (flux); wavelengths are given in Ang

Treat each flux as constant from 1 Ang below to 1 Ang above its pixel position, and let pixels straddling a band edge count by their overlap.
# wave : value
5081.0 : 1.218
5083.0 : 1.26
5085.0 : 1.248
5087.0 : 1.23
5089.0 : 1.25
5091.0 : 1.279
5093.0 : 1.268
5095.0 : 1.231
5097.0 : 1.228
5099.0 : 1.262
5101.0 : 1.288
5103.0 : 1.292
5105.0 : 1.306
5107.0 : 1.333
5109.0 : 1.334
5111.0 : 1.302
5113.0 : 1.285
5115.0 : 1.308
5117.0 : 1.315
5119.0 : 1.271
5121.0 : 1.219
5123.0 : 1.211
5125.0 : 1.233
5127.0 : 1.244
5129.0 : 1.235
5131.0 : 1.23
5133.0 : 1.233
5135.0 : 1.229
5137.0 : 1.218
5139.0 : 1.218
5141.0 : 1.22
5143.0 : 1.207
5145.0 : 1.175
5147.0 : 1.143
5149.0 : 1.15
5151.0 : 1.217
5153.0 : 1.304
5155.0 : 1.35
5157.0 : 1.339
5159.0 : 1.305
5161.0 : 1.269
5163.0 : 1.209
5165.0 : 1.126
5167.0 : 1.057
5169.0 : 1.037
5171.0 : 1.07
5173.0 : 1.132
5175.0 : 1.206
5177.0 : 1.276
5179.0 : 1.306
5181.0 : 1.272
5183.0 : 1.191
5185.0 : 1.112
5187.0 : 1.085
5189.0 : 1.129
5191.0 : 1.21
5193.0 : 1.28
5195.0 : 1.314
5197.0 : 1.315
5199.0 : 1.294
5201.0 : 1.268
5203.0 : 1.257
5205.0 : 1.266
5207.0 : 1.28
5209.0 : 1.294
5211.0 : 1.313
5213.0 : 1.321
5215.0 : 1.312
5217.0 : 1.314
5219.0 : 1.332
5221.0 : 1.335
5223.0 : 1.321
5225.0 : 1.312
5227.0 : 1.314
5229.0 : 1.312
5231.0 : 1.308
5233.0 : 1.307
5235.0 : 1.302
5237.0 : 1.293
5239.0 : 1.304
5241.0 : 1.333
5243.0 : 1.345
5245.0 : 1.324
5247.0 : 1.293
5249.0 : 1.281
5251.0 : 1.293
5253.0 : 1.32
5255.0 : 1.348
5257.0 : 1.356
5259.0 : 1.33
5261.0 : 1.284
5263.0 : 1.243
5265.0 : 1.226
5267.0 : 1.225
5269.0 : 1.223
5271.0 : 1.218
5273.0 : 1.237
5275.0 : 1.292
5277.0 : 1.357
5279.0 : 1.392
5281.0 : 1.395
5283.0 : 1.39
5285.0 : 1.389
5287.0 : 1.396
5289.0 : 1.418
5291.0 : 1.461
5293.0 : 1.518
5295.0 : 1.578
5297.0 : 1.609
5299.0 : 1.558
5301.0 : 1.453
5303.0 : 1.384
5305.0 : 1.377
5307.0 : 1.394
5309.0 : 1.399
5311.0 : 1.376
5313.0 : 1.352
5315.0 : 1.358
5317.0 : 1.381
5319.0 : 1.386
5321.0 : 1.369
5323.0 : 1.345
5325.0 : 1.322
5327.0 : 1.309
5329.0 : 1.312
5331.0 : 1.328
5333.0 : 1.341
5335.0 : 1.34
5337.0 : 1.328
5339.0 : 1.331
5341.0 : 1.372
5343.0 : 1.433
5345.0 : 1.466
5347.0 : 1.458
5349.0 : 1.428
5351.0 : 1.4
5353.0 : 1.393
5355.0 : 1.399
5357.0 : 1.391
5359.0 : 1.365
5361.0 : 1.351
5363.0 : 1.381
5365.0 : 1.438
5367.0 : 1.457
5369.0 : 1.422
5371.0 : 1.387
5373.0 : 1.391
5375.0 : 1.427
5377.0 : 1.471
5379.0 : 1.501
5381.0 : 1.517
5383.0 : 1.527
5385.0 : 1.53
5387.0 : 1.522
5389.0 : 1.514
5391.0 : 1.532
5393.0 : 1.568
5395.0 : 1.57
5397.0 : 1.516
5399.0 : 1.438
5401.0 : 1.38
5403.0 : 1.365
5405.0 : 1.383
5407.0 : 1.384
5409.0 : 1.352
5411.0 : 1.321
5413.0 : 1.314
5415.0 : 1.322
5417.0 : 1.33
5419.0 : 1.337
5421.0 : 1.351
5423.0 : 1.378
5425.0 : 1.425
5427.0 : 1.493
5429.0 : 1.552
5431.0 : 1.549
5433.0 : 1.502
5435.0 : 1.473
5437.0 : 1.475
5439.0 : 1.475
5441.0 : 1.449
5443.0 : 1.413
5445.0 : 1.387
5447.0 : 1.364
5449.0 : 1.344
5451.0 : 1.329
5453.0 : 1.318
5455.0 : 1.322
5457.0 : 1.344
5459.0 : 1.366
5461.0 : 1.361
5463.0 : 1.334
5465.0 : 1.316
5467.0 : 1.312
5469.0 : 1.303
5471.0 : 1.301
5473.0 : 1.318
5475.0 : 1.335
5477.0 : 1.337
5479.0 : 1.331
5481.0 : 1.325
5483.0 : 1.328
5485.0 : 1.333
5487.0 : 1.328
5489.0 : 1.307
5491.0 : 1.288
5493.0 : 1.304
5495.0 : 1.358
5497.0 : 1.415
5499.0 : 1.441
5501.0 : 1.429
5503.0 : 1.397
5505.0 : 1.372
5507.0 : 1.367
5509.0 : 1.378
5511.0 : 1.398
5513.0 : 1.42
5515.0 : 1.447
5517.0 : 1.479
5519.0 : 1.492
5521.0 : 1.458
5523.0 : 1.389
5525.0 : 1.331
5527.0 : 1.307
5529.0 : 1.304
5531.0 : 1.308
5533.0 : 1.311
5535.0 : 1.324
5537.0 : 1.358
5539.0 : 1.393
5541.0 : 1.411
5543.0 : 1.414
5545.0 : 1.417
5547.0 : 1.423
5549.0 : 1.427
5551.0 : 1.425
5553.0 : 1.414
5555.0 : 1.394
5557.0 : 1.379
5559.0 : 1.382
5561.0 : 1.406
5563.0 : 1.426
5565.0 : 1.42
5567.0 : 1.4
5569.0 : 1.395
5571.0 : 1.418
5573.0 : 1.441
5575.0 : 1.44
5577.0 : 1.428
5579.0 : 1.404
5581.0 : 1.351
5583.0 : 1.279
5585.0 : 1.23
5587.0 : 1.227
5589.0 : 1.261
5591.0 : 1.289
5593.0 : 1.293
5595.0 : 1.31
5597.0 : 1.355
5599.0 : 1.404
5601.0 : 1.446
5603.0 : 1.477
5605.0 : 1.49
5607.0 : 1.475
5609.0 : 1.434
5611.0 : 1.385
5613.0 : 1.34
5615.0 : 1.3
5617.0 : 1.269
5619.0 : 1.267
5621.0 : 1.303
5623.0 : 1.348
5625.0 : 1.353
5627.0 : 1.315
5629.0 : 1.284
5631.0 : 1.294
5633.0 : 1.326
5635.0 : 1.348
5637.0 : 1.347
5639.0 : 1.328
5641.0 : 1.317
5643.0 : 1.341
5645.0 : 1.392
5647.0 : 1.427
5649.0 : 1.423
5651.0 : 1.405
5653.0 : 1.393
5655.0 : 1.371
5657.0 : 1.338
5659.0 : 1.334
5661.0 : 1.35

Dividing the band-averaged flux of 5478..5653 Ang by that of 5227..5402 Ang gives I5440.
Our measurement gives 0.99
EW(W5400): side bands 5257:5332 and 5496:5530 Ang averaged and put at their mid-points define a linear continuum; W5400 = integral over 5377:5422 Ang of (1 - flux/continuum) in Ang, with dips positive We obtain -1.7 Ang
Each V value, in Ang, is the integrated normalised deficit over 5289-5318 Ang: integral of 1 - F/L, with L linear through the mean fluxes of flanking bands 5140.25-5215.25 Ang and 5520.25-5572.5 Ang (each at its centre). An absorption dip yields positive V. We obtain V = -3.7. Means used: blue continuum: 1.23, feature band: 1.44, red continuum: 1.39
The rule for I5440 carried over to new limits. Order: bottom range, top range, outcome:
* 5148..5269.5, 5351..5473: 1.12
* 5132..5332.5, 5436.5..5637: 1.05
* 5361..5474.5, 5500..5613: 0.98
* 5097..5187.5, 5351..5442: 1.17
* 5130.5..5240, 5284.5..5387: 1.13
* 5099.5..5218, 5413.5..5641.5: 1.10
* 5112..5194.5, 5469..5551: 1.13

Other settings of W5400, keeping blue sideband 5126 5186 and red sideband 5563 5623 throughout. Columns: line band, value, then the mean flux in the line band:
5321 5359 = -2.90 Ang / 1.37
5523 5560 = -0.77 Ang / 1.37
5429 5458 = -2.31 Ang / 1.42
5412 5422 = -0.22 Ang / 1.33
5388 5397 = -1.74 Ang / 1.54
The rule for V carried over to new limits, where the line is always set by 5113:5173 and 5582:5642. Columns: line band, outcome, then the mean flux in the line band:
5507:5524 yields -1.5 Ang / 1.43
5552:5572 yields -1.2 Ang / 1.4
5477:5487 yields -0.2 Ang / 1.33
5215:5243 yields -1.7 Ang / 1.32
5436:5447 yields -1.2 Ang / 1.43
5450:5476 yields -0.6 Ang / 1.33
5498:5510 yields -0.8 Ang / 1.4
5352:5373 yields -2.1 Ang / 1.4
